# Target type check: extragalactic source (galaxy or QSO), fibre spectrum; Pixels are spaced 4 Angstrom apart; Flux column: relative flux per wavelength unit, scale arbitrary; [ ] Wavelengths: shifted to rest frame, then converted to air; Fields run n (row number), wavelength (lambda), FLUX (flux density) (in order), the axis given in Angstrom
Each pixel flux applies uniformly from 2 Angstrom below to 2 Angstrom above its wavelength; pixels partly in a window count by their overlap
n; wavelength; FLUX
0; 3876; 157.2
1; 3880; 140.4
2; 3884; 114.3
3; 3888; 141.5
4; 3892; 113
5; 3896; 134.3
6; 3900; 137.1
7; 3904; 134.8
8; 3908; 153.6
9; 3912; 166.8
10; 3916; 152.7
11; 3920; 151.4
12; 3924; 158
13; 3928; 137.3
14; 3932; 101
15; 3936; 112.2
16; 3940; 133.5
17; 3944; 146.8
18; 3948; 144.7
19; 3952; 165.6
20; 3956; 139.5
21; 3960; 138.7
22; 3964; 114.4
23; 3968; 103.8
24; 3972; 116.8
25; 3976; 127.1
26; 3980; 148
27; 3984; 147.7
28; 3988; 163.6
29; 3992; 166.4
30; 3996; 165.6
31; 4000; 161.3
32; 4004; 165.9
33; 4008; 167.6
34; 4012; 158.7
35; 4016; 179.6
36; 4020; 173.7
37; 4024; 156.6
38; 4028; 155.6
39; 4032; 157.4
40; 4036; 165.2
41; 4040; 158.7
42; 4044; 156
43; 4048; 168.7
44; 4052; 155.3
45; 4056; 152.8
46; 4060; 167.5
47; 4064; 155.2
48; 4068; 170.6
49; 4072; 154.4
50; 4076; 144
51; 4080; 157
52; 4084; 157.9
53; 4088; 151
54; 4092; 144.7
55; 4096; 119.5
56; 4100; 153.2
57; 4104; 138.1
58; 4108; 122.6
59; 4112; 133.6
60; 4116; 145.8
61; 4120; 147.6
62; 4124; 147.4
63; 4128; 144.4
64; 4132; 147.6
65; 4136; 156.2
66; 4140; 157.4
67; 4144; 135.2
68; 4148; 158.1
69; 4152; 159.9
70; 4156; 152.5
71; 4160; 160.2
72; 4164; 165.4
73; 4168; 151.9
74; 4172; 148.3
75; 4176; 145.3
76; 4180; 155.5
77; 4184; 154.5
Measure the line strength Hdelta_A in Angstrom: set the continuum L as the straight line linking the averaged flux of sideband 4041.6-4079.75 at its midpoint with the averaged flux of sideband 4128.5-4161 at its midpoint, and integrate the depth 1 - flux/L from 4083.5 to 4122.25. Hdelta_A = 3.7 Angstrom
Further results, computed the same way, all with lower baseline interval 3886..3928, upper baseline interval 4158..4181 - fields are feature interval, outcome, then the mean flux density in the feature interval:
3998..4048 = -4.94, 163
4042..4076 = -2.07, 159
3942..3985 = 3.16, 135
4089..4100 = 1.00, 138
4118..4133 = 0.59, 147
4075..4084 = -0.12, 153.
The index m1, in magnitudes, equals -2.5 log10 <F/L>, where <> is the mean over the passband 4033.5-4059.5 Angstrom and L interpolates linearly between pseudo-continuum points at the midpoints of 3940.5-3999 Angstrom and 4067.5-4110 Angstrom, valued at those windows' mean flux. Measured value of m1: -0.11 mag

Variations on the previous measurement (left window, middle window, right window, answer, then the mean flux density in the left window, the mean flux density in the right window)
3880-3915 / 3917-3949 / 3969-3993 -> 0.03 mag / 138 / 142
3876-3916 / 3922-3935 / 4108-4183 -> 0.08 mag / 139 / 150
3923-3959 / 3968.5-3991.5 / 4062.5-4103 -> 0.01 mag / 137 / 150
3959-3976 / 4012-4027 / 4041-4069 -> -0.17 mag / 118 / 160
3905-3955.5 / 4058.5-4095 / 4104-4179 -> -0.06 mag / 143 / 149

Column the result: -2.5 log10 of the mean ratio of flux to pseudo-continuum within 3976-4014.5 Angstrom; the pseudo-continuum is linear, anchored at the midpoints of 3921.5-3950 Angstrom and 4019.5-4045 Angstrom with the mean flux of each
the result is -0.06 mag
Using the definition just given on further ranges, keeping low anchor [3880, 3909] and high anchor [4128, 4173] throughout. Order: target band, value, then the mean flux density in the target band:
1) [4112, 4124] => 0.046 mag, 145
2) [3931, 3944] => 0.123 mag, 121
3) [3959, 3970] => 0.179 mag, 117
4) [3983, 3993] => -0.141 mag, 160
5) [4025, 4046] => -0.103 mag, 158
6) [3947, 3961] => -0.080 mag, 148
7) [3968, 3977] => 0.183 mag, 117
